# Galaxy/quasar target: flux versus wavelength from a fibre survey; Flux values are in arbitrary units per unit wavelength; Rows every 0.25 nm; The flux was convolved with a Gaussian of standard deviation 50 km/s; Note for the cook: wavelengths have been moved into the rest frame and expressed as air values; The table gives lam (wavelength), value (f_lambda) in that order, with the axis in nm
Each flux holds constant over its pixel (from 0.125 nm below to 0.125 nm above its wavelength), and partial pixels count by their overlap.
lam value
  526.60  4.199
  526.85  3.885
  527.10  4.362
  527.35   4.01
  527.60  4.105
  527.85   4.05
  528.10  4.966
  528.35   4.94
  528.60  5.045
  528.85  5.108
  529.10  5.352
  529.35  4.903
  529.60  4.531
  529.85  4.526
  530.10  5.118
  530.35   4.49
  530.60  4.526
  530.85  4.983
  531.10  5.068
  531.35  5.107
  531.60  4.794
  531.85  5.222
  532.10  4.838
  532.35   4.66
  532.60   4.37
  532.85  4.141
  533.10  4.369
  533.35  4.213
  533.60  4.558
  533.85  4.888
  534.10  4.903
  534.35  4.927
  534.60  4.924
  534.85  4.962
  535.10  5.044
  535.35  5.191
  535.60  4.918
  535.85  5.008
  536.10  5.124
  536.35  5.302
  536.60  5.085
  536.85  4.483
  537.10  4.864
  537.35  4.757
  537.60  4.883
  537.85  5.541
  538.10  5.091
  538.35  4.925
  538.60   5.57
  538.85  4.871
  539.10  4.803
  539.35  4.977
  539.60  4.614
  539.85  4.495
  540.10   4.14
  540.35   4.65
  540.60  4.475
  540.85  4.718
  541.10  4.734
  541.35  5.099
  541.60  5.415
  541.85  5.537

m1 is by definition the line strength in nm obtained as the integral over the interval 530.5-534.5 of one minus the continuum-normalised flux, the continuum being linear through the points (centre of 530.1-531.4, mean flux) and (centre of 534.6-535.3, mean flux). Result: 0.153 nm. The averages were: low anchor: 4.85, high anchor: 5.01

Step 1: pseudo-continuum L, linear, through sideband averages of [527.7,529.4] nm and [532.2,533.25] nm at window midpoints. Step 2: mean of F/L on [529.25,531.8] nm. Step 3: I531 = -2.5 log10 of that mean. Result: -0.04 mag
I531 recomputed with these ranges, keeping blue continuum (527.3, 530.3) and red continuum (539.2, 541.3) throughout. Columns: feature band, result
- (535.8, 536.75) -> -0.10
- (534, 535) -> -0.06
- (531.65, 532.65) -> -0.02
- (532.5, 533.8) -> 0.08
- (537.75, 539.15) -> -0.11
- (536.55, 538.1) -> -0.07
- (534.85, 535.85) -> -0.08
